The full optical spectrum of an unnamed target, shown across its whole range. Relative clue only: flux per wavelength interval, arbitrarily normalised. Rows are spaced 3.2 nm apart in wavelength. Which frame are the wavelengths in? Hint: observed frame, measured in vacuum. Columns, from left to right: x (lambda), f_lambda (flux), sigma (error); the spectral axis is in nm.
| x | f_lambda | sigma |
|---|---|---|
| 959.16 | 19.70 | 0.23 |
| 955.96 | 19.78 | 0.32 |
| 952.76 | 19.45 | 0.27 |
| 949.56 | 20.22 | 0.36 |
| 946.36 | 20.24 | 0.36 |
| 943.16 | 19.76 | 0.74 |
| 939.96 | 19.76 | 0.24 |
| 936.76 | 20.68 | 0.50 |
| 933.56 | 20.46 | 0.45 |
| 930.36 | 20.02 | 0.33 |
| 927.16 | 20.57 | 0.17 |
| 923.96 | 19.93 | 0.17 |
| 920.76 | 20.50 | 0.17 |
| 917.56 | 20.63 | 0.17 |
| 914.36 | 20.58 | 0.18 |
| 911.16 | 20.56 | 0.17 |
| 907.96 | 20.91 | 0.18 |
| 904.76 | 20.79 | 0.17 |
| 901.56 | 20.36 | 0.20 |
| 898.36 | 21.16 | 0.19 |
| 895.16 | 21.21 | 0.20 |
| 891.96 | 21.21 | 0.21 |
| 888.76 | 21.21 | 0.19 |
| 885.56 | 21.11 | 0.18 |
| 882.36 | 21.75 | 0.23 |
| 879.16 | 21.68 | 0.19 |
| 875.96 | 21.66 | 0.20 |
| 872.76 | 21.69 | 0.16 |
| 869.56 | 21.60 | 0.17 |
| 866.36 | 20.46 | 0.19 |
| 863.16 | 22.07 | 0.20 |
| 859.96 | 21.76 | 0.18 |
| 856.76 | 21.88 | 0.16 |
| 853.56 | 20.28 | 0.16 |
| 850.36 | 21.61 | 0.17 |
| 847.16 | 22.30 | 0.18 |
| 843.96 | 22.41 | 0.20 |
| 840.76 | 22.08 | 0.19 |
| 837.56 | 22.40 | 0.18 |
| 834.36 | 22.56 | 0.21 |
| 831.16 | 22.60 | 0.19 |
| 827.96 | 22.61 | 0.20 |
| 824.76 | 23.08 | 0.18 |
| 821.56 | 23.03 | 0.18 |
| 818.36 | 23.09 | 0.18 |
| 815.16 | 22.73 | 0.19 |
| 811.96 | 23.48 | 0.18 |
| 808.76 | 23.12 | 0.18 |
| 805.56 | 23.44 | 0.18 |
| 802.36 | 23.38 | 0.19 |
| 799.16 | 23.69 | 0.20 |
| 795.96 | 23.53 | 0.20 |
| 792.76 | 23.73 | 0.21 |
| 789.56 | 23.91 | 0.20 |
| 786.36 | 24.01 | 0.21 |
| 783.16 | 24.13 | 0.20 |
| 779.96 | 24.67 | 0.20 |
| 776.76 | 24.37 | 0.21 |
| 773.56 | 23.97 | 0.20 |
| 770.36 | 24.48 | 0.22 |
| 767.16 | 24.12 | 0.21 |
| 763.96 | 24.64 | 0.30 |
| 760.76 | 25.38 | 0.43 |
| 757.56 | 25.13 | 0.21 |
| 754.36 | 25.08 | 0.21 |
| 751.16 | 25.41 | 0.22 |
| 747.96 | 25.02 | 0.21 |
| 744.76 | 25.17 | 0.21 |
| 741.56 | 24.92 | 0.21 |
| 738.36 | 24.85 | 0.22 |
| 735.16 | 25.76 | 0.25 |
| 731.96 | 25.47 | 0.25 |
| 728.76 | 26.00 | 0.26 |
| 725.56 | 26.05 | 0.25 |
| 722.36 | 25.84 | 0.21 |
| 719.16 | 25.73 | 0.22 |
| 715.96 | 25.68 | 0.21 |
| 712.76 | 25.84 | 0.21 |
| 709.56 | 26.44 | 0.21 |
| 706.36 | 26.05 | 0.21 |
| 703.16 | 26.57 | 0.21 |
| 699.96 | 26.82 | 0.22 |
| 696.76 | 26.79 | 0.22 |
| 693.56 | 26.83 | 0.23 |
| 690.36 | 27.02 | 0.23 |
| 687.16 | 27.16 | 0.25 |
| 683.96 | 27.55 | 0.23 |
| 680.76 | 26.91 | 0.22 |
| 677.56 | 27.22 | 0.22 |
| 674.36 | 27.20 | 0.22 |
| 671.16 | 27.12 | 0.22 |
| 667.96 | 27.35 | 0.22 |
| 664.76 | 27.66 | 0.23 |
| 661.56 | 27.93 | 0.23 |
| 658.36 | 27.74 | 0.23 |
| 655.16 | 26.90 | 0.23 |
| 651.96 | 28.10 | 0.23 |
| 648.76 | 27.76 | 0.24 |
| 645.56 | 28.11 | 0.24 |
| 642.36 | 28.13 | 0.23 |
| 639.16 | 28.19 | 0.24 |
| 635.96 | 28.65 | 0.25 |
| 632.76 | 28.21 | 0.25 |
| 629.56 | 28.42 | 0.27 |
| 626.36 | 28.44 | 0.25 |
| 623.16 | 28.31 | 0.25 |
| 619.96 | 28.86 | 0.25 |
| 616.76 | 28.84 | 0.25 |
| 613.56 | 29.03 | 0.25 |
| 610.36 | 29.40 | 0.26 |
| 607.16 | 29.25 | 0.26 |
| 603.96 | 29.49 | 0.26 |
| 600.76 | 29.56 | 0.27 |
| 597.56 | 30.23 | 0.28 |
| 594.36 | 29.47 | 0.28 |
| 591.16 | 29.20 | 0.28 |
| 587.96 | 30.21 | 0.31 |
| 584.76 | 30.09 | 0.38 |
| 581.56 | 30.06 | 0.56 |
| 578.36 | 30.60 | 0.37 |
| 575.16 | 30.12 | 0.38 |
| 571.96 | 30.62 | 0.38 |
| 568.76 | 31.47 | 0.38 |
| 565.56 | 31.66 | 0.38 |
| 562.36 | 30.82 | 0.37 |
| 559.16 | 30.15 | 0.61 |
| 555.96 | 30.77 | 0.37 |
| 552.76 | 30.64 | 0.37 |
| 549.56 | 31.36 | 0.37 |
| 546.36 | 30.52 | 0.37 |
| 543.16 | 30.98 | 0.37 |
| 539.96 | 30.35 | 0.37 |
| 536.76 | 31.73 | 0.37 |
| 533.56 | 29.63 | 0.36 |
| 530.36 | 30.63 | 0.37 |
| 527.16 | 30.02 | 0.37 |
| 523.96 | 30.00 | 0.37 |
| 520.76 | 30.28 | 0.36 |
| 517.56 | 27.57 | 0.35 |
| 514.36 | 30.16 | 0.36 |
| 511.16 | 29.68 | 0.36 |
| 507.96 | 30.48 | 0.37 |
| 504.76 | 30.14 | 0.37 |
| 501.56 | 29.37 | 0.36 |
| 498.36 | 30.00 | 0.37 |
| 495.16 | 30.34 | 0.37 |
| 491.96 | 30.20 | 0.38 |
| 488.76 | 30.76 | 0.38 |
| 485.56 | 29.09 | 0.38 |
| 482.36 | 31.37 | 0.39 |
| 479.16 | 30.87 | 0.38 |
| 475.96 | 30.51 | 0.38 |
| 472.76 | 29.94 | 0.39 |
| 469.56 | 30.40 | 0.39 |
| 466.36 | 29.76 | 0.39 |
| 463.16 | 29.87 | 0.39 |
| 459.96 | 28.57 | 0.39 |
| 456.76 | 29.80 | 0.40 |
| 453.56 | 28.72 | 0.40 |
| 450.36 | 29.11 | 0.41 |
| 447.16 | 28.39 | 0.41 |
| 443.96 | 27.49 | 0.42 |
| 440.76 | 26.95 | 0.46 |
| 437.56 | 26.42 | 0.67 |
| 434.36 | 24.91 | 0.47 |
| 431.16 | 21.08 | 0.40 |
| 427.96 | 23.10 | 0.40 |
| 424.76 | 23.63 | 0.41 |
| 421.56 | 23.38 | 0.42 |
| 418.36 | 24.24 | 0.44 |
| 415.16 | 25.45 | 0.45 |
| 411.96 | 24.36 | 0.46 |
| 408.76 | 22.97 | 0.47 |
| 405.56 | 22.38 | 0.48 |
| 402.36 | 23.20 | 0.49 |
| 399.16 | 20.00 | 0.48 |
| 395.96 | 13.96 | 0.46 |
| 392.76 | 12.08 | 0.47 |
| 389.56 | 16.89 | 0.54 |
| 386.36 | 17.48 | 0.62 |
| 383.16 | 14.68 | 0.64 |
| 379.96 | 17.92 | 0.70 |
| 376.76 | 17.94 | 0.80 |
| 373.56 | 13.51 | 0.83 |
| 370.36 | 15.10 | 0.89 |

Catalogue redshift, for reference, 0.000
